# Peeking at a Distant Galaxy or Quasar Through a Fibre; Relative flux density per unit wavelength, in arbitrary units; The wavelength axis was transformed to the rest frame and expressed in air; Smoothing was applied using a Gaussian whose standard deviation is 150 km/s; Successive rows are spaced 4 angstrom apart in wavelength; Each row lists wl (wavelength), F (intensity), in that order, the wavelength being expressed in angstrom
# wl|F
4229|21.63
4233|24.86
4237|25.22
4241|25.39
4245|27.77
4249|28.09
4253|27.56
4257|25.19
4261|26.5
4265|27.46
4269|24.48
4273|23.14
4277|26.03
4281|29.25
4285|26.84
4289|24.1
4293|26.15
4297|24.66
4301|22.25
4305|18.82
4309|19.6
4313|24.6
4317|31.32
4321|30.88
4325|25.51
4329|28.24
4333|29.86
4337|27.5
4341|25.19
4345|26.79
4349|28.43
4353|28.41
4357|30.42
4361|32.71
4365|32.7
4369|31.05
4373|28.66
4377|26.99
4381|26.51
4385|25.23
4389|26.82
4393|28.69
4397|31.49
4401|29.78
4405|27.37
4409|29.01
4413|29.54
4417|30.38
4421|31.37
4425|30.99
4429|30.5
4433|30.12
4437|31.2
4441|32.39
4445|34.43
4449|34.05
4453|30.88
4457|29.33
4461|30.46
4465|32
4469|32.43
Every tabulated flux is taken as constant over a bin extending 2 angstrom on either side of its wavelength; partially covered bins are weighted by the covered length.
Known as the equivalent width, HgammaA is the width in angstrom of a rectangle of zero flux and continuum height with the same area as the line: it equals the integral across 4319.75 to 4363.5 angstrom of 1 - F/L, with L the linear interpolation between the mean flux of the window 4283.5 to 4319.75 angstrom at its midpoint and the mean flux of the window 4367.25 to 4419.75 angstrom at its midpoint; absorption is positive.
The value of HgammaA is -3.89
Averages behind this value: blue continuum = 24.4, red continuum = 28.6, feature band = 28.5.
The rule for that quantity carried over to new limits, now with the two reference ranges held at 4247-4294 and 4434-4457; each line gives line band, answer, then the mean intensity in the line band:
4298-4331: 3.1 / 25.1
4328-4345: 0.5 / 27.6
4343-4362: -0.1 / 29.2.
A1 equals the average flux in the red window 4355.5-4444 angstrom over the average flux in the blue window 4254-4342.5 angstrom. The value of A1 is 1.15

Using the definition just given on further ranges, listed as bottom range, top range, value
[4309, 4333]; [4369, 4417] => 1.03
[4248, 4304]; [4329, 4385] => 1.12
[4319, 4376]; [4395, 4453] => 1.07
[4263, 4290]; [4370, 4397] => 1.06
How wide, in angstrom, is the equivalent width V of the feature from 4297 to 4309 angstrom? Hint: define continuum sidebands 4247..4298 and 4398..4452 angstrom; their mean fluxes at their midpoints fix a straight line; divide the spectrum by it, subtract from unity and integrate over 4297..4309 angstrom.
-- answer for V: 2.7 angstrom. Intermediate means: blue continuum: 26.1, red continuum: 30.9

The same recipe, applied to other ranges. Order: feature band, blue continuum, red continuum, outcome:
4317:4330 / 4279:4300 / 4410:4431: -0.7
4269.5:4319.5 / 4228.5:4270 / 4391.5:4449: 4.5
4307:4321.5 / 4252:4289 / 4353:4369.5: 1.3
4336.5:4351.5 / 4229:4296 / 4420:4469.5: 0.8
